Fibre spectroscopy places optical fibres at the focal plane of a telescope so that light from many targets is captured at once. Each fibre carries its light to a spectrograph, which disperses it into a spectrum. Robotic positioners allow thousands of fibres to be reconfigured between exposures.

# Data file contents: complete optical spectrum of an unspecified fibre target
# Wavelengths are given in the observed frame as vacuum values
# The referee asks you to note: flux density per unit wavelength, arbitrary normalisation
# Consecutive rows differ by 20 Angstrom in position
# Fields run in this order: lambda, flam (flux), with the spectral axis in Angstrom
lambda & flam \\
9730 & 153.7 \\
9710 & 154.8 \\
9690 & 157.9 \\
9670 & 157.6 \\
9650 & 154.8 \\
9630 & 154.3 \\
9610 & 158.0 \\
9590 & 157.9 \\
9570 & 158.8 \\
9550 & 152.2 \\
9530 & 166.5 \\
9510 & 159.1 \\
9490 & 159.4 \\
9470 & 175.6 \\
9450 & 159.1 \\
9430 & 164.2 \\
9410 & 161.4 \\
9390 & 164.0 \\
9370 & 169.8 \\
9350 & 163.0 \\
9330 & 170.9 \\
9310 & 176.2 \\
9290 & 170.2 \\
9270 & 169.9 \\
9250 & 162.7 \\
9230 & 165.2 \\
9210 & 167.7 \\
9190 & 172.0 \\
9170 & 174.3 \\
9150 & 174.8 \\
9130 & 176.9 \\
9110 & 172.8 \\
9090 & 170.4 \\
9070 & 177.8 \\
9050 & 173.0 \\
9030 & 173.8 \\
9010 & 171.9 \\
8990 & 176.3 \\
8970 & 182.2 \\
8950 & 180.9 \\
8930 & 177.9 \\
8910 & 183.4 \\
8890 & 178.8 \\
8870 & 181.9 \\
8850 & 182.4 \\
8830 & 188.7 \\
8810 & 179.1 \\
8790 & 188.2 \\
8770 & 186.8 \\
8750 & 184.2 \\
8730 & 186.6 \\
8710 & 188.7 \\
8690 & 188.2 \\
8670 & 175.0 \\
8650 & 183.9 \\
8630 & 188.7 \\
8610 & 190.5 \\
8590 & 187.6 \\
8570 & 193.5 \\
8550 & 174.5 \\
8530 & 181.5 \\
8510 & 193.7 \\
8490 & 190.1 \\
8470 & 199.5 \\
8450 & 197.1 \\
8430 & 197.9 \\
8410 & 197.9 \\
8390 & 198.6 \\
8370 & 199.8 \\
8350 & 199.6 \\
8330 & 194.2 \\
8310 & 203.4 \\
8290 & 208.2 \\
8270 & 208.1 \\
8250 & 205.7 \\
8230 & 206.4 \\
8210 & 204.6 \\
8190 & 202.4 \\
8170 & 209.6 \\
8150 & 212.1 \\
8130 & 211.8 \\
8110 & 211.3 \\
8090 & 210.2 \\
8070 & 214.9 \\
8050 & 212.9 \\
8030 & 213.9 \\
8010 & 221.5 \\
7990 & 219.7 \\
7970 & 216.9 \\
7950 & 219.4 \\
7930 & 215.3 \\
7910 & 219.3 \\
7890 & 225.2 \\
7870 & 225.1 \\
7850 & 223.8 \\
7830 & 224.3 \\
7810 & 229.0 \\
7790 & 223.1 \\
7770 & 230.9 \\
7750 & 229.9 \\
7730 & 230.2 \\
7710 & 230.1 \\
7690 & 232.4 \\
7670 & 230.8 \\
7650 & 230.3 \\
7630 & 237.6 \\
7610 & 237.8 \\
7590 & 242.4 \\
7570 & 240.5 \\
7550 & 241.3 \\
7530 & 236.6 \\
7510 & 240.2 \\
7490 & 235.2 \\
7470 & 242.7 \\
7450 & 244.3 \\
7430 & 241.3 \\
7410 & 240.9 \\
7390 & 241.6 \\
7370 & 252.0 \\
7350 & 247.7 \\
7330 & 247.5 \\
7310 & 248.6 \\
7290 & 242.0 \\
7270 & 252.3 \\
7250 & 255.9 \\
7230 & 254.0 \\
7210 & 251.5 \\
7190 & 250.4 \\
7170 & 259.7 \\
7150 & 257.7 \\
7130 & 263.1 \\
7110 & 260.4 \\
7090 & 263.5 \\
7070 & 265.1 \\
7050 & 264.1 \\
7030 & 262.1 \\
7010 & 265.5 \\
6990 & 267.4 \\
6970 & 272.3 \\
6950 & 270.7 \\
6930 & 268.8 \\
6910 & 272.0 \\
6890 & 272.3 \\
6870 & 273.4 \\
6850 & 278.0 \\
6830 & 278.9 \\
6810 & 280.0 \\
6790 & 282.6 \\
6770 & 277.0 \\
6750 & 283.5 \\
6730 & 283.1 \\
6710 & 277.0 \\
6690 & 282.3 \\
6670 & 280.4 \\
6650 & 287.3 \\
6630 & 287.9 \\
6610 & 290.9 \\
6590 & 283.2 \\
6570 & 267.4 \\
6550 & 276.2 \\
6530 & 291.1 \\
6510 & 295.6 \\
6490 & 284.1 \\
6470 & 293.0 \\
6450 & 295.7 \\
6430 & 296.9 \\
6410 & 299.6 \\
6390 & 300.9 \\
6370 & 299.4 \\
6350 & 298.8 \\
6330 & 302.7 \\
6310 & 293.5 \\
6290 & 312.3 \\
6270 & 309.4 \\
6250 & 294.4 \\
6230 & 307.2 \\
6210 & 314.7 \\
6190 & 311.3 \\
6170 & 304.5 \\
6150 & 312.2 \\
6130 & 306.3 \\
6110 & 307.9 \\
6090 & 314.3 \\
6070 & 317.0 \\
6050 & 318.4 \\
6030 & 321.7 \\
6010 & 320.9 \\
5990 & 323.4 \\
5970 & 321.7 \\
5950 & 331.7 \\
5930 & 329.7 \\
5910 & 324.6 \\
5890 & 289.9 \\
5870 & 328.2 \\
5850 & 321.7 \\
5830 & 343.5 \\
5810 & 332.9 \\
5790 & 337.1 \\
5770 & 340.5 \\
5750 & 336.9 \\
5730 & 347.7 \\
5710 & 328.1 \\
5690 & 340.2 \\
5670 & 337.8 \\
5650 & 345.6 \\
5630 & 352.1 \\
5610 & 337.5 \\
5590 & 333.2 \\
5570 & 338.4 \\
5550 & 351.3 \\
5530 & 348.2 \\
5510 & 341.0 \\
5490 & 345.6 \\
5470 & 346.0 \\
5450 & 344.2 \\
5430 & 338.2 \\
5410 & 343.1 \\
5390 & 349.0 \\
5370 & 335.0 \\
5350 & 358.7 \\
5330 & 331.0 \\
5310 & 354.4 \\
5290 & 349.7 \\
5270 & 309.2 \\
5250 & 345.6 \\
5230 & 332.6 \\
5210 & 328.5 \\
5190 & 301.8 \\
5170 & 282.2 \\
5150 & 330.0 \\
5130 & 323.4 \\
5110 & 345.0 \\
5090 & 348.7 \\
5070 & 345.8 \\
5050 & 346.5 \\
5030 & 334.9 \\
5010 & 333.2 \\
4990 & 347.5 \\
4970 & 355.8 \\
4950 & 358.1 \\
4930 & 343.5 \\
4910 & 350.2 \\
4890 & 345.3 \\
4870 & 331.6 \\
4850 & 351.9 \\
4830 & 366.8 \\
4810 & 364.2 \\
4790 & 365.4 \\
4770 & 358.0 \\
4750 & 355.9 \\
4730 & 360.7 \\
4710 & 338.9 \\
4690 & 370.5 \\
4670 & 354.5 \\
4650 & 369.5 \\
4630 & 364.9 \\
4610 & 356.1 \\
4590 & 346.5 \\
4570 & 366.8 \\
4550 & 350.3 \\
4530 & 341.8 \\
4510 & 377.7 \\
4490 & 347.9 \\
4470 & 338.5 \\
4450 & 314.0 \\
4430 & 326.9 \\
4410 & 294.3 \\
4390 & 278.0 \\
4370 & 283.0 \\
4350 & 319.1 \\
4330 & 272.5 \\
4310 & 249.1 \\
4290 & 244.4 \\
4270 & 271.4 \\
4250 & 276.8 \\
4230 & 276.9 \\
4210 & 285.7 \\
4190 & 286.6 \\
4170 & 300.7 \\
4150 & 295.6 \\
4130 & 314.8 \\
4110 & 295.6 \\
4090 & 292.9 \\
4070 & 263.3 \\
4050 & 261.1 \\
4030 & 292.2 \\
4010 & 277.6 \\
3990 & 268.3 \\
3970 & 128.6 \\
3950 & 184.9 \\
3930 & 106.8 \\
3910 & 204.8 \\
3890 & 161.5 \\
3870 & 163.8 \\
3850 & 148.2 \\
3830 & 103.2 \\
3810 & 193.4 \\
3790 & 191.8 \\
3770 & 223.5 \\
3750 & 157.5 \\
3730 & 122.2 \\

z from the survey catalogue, 0.00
